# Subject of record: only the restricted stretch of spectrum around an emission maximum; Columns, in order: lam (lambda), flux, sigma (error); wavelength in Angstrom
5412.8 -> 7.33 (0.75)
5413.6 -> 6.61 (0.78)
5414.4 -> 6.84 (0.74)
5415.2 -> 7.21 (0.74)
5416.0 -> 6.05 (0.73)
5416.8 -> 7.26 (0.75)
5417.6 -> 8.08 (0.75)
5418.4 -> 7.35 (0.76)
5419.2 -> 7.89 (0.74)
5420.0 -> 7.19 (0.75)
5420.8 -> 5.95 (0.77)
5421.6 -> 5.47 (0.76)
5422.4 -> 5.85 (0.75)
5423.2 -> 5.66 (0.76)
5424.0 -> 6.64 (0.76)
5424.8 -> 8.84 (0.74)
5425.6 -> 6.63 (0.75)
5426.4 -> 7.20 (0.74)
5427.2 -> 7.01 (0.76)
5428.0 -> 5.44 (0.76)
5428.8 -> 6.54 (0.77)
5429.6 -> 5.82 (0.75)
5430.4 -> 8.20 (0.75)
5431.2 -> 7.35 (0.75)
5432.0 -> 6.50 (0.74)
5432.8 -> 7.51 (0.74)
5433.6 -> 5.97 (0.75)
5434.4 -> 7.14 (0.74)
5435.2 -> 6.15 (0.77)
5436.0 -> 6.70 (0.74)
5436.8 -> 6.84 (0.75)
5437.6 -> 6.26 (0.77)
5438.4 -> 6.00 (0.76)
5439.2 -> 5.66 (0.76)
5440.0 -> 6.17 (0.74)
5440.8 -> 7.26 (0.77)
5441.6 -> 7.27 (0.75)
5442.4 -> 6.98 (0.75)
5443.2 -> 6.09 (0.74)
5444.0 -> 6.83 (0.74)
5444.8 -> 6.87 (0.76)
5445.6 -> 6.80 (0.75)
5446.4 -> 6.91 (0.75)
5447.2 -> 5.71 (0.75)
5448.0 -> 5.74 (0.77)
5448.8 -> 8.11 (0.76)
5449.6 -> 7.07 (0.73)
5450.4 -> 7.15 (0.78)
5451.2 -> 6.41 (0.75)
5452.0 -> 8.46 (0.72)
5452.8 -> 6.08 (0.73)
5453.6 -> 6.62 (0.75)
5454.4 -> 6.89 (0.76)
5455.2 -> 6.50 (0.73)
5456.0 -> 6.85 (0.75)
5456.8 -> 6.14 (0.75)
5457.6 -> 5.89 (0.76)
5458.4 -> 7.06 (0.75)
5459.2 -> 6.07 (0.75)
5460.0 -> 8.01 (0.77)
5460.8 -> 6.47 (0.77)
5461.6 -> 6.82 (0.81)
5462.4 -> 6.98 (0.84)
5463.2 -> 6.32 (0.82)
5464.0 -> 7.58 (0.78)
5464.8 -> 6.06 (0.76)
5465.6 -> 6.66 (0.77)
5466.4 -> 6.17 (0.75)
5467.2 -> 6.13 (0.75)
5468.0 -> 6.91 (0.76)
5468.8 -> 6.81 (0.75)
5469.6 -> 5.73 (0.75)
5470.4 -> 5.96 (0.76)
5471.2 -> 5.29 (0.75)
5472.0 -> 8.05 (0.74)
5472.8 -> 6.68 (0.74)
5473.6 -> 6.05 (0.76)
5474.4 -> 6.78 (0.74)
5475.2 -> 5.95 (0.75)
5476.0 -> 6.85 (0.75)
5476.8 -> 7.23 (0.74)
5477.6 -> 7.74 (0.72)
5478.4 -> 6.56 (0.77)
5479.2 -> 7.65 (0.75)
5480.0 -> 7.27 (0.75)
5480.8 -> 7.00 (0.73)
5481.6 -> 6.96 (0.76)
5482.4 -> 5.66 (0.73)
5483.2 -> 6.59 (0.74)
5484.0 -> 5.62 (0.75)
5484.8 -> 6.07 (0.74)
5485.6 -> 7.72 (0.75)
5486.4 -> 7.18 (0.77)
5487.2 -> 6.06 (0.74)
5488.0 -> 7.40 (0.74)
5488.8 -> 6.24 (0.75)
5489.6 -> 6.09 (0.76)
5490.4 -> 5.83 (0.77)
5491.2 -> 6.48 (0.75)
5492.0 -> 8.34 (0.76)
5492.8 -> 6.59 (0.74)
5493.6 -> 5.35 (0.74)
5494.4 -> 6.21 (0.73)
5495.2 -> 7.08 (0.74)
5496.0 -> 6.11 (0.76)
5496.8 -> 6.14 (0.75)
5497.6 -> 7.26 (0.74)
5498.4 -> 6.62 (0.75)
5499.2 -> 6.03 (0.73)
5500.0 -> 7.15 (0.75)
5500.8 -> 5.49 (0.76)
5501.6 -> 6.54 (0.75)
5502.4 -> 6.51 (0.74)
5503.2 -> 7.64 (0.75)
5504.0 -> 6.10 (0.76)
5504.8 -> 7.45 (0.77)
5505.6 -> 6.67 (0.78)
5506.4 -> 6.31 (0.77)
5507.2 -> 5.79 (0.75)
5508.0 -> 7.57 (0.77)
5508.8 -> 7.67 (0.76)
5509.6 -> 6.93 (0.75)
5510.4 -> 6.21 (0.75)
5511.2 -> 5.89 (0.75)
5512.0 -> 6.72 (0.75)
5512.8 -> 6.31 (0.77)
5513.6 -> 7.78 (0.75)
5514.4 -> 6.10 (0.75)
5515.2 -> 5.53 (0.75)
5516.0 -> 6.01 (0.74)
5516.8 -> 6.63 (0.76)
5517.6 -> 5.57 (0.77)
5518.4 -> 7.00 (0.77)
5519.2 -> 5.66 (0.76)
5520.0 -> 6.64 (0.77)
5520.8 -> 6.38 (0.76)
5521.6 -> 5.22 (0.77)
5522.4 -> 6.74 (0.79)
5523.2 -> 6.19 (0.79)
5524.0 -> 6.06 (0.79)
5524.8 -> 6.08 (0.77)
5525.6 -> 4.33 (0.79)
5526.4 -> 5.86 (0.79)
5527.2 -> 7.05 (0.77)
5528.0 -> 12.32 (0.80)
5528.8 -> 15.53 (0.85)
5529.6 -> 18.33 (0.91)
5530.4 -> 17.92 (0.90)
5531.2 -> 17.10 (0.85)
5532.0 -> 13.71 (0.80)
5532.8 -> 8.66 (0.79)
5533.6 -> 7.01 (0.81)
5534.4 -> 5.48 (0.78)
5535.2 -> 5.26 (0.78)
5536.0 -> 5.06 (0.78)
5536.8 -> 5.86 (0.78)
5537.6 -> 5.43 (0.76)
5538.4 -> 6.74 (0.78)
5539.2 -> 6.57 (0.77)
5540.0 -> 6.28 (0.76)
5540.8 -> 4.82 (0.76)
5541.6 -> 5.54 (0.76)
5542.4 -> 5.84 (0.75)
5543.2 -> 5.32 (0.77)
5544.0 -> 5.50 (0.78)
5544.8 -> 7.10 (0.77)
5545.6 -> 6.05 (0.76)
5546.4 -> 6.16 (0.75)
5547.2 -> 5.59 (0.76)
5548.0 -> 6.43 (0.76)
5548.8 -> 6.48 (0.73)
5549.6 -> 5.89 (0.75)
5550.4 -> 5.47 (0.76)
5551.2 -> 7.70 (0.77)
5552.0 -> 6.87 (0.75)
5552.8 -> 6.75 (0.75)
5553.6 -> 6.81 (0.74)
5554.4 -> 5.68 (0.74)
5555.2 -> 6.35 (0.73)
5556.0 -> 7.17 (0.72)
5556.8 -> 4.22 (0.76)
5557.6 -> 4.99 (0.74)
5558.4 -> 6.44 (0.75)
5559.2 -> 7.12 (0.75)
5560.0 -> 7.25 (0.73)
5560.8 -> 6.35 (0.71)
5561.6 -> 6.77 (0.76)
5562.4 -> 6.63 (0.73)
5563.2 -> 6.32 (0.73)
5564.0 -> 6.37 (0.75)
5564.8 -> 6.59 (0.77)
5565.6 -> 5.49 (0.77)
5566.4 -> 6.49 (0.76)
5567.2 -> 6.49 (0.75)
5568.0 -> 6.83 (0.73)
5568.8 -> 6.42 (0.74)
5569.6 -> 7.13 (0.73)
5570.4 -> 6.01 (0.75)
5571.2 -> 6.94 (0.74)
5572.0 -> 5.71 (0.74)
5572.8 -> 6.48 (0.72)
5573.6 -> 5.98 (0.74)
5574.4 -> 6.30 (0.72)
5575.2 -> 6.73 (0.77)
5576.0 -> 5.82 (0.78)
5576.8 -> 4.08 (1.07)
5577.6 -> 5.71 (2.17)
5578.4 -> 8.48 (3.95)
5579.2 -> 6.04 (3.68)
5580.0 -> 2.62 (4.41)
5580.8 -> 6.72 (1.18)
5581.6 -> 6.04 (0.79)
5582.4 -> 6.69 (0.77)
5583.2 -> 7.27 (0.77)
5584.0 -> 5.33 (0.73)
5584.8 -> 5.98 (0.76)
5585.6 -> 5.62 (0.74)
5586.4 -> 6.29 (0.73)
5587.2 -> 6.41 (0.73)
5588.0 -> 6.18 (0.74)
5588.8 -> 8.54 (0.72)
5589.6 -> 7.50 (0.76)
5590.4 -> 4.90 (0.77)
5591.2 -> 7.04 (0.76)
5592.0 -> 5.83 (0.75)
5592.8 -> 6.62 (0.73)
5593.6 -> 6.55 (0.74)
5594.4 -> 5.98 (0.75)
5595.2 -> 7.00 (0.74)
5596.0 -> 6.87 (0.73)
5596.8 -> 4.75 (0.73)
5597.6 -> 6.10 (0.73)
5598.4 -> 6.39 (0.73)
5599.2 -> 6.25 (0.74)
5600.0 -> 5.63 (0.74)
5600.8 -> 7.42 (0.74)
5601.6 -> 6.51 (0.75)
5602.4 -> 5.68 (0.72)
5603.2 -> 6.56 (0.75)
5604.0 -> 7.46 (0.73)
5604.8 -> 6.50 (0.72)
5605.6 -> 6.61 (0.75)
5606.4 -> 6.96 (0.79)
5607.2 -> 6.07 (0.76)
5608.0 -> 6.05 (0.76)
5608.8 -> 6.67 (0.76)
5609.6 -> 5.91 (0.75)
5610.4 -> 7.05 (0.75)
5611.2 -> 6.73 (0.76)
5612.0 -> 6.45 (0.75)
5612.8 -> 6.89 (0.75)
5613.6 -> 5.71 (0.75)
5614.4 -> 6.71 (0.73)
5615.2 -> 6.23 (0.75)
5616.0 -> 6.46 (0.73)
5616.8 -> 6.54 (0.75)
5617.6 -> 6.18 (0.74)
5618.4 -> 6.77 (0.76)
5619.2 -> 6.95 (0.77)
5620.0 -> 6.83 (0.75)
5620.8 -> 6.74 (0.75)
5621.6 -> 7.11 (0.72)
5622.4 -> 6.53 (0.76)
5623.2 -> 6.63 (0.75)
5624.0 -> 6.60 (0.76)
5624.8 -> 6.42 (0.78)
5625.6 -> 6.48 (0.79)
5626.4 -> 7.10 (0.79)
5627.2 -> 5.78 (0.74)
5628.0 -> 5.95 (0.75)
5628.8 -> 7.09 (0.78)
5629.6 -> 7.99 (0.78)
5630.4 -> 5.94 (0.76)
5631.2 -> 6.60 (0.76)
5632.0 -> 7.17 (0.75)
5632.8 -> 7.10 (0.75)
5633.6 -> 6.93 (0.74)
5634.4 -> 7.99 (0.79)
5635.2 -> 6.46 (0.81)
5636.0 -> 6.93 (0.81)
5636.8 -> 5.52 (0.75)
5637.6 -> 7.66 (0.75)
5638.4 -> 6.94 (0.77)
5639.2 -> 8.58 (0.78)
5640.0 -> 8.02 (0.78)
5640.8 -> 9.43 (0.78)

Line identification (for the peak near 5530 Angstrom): Hbeta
